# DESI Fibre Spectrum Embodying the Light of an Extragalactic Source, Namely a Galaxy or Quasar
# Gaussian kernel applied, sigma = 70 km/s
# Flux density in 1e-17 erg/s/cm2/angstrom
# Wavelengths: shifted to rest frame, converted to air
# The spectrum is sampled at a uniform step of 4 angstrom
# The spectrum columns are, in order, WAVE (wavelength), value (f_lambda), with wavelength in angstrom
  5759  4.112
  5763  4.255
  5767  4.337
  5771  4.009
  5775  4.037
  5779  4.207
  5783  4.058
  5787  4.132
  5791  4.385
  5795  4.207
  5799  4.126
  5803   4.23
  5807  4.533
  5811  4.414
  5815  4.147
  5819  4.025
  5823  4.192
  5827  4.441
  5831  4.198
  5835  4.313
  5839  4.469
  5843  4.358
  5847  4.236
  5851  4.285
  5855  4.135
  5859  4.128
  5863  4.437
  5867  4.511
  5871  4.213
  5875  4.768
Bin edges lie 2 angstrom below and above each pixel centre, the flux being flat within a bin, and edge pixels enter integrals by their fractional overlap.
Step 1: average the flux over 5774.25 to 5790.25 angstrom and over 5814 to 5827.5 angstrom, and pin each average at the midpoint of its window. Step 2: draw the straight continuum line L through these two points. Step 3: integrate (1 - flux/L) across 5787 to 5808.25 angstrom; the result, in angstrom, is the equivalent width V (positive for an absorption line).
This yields -0.6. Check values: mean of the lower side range 4.14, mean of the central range 4.27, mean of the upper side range 4.18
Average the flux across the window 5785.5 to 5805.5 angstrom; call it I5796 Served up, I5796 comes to 4.23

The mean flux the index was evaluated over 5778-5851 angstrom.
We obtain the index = 4.26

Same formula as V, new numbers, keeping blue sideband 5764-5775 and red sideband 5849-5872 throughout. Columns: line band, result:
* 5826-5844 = -0.4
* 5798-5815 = -0.4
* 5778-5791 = 0.0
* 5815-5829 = 0.1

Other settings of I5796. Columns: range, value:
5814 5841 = 4.26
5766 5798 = 4.16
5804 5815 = 4.39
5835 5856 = 4.31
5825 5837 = 4.32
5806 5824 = 4.25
